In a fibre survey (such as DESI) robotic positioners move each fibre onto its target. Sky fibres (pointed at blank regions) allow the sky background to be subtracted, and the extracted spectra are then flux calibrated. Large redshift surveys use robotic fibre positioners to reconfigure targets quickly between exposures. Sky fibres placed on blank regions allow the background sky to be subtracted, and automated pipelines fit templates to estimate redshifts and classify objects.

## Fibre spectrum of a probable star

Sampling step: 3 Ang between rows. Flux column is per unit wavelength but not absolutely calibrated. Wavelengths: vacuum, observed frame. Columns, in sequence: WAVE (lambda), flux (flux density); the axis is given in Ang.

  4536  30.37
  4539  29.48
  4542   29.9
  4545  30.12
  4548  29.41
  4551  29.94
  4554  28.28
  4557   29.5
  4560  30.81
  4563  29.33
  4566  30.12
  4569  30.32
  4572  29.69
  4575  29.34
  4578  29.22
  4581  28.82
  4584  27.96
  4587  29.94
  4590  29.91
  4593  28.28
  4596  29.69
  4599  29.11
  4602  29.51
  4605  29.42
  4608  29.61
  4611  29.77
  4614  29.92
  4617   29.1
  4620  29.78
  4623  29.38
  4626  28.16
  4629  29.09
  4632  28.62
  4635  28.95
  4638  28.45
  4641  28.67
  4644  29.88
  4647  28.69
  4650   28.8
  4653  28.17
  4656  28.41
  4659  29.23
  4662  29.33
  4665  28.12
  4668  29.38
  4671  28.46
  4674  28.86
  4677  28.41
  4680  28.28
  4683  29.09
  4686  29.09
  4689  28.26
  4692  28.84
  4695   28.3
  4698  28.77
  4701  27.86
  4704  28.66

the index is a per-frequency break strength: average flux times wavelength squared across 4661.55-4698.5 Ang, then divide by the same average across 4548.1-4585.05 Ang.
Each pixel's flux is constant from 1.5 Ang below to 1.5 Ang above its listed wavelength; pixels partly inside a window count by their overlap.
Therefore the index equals 1.0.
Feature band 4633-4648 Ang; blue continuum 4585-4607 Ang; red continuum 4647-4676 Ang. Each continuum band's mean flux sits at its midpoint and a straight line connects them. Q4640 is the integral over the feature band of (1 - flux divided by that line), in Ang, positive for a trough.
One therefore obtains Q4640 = 0.0 Ang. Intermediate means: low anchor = 29.4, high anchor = 28.7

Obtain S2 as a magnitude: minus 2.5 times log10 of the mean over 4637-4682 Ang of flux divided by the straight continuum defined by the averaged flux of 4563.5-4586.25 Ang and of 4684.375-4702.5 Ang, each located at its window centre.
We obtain 0.00 mag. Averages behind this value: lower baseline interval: 29.4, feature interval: 28.7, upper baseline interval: 28.5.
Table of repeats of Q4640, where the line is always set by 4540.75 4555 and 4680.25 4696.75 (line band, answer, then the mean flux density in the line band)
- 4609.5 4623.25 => -0.2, 29.6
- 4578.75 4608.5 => 0.1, 29.2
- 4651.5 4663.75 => 0.0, 28.8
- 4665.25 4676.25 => 0.0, 28.8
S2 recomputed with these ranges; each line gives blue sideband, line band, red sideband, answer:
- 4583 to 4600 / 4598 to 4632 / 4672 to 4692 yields -0.01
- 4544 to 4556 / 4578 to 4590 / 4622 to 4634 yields 0.00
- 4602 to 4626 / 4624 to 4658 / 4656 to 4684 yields 0.02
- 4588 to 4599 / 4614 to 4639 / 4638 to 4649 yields 0.00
